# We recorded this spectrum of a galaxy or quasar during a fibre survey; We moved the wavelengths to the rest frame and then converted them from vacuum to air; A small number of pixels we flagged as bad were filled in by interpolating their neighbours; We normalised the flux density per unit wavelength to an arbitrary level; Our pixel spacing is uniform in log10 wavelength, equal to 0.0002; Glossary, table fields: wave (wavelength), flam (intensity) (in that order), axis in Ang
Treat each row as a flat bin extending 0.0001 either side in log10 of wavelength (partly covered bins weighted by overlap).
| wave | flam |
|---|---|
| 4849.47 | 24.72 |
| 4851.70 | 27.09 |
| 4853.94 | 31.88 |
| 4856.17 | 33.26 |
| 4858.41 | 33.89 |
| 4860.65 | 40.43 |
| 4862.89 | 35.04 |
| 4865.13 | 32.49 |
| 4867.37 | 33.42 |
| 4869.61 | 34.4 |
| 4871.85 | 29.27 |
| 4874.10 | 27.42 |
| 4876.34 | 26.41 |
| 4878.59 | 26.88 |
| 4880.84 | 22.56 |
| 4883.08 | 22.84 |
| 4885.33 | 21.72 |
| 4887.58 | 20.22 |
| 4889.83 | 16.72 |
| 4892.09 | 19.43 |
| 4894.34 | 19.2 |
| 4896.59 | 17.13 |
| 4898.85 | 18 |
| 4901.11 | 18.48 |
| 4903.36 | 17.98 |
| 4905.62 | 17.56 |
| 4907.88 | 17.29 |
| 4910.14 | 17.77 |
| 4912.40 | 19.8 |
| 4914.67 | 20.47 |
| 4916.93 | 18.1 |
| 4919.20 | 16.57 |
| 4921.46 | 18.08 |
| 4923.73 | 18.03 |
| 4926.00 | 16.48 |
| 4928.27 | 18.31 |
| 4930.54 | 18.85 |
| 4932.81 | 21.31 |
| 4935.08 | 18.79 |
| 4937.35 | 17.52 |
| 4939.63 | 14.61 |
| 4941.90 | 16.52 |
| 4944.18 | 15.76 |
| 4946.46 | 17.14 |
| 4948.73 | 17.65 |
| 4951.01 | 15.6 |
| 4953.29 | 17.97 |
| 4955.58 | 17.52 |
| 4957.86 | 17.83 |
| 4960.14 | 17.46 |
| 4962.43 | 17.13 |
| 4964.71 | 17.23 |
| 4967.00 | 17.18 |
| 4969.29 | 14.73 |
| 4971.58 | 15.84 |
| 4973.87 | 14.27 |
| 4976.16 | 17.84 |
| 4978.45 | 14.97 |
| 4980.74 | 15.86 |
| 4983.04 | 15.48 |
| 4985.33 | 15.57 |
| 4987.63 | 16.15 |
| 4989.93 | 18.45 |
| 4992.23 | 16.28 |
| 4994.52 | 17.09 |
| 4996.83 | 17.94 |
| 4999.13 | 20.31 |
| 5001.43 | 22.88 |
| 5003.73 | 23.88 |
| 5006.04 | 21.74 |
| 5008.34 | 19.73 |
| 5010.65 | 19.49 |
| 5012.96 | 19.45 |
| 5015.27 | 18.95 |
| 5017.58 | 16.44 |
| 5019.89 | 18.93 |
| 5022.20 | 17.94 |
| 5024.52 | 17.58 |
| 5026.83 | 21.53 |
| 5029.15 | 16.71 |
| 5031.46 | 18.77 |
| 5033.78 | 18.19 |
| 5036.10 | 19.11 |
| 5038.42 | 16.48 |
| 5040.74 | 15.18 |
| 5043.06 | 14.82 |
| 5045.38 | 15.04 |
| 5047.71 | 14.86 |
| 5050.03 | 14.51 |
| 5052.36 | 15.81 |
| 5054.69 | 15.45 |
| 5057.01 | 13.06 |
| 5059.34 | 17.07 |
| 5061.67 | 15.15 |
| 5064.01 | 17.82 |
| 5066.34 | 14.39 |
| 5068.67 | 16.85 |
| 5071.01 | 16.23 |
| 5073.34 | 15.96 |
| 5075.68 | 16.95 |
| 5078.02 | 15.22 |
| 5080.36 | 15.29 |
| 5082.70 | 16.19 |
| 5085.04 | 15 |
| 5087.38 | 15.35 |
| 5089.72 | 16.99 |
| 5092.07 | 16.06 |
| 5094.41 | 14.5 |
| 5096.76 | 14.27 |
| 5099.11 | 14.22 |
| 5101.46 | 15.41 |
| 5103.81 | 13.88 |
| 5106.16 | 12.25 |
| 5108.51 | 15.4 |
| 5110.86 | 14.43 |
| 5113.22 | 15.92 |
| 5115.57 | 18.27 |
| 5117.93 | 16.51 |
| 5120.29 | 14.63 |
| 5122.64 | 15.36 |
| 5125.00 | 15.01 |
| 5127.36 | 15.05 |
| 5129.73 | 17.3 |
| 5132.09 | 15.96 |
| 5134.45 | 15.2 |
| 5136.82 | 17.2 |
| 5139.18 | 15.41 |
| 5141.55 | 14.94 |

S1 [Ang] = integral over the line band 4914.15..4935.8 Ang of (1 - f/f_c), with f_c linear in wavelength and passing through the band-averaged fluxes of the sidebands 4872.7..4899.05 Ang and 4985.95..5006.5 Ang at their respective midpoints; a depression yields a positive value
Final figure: 2.50 Ang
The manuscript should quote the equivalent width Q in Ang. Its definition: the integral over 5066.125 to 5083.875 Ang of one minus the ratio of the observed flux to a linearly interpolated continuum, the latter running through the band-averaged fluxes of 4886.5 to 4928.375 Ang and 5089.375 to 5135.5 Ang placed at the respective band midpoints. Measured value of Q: -0.2 Ang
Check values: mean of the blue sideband 18.2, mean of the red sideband 15.3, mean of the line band 16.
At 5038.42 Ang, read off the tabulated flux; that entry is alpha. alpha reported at 16.48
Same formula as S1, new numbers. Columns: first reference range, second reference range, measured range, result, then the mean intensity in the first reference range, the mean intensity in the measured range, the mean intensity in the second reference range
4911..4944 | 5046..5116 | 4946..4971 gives 0.7 Ang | 18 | 17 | 15.4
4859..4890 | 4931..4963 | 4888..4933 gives 8.8 Ang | 28.3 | 18.2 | 17.4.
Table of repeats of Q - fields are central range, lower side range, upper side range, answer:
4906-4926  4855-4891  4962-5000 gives 4.7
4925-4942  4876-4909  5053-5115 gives 1.0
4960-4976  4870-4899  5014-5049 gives 2.7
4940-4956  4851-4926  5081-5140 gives 3.6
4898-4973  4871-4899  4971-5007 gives 9.4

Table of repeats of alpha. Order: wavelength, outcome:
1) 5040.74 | 15.18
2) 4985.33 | 15.57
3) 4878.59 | 26.88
